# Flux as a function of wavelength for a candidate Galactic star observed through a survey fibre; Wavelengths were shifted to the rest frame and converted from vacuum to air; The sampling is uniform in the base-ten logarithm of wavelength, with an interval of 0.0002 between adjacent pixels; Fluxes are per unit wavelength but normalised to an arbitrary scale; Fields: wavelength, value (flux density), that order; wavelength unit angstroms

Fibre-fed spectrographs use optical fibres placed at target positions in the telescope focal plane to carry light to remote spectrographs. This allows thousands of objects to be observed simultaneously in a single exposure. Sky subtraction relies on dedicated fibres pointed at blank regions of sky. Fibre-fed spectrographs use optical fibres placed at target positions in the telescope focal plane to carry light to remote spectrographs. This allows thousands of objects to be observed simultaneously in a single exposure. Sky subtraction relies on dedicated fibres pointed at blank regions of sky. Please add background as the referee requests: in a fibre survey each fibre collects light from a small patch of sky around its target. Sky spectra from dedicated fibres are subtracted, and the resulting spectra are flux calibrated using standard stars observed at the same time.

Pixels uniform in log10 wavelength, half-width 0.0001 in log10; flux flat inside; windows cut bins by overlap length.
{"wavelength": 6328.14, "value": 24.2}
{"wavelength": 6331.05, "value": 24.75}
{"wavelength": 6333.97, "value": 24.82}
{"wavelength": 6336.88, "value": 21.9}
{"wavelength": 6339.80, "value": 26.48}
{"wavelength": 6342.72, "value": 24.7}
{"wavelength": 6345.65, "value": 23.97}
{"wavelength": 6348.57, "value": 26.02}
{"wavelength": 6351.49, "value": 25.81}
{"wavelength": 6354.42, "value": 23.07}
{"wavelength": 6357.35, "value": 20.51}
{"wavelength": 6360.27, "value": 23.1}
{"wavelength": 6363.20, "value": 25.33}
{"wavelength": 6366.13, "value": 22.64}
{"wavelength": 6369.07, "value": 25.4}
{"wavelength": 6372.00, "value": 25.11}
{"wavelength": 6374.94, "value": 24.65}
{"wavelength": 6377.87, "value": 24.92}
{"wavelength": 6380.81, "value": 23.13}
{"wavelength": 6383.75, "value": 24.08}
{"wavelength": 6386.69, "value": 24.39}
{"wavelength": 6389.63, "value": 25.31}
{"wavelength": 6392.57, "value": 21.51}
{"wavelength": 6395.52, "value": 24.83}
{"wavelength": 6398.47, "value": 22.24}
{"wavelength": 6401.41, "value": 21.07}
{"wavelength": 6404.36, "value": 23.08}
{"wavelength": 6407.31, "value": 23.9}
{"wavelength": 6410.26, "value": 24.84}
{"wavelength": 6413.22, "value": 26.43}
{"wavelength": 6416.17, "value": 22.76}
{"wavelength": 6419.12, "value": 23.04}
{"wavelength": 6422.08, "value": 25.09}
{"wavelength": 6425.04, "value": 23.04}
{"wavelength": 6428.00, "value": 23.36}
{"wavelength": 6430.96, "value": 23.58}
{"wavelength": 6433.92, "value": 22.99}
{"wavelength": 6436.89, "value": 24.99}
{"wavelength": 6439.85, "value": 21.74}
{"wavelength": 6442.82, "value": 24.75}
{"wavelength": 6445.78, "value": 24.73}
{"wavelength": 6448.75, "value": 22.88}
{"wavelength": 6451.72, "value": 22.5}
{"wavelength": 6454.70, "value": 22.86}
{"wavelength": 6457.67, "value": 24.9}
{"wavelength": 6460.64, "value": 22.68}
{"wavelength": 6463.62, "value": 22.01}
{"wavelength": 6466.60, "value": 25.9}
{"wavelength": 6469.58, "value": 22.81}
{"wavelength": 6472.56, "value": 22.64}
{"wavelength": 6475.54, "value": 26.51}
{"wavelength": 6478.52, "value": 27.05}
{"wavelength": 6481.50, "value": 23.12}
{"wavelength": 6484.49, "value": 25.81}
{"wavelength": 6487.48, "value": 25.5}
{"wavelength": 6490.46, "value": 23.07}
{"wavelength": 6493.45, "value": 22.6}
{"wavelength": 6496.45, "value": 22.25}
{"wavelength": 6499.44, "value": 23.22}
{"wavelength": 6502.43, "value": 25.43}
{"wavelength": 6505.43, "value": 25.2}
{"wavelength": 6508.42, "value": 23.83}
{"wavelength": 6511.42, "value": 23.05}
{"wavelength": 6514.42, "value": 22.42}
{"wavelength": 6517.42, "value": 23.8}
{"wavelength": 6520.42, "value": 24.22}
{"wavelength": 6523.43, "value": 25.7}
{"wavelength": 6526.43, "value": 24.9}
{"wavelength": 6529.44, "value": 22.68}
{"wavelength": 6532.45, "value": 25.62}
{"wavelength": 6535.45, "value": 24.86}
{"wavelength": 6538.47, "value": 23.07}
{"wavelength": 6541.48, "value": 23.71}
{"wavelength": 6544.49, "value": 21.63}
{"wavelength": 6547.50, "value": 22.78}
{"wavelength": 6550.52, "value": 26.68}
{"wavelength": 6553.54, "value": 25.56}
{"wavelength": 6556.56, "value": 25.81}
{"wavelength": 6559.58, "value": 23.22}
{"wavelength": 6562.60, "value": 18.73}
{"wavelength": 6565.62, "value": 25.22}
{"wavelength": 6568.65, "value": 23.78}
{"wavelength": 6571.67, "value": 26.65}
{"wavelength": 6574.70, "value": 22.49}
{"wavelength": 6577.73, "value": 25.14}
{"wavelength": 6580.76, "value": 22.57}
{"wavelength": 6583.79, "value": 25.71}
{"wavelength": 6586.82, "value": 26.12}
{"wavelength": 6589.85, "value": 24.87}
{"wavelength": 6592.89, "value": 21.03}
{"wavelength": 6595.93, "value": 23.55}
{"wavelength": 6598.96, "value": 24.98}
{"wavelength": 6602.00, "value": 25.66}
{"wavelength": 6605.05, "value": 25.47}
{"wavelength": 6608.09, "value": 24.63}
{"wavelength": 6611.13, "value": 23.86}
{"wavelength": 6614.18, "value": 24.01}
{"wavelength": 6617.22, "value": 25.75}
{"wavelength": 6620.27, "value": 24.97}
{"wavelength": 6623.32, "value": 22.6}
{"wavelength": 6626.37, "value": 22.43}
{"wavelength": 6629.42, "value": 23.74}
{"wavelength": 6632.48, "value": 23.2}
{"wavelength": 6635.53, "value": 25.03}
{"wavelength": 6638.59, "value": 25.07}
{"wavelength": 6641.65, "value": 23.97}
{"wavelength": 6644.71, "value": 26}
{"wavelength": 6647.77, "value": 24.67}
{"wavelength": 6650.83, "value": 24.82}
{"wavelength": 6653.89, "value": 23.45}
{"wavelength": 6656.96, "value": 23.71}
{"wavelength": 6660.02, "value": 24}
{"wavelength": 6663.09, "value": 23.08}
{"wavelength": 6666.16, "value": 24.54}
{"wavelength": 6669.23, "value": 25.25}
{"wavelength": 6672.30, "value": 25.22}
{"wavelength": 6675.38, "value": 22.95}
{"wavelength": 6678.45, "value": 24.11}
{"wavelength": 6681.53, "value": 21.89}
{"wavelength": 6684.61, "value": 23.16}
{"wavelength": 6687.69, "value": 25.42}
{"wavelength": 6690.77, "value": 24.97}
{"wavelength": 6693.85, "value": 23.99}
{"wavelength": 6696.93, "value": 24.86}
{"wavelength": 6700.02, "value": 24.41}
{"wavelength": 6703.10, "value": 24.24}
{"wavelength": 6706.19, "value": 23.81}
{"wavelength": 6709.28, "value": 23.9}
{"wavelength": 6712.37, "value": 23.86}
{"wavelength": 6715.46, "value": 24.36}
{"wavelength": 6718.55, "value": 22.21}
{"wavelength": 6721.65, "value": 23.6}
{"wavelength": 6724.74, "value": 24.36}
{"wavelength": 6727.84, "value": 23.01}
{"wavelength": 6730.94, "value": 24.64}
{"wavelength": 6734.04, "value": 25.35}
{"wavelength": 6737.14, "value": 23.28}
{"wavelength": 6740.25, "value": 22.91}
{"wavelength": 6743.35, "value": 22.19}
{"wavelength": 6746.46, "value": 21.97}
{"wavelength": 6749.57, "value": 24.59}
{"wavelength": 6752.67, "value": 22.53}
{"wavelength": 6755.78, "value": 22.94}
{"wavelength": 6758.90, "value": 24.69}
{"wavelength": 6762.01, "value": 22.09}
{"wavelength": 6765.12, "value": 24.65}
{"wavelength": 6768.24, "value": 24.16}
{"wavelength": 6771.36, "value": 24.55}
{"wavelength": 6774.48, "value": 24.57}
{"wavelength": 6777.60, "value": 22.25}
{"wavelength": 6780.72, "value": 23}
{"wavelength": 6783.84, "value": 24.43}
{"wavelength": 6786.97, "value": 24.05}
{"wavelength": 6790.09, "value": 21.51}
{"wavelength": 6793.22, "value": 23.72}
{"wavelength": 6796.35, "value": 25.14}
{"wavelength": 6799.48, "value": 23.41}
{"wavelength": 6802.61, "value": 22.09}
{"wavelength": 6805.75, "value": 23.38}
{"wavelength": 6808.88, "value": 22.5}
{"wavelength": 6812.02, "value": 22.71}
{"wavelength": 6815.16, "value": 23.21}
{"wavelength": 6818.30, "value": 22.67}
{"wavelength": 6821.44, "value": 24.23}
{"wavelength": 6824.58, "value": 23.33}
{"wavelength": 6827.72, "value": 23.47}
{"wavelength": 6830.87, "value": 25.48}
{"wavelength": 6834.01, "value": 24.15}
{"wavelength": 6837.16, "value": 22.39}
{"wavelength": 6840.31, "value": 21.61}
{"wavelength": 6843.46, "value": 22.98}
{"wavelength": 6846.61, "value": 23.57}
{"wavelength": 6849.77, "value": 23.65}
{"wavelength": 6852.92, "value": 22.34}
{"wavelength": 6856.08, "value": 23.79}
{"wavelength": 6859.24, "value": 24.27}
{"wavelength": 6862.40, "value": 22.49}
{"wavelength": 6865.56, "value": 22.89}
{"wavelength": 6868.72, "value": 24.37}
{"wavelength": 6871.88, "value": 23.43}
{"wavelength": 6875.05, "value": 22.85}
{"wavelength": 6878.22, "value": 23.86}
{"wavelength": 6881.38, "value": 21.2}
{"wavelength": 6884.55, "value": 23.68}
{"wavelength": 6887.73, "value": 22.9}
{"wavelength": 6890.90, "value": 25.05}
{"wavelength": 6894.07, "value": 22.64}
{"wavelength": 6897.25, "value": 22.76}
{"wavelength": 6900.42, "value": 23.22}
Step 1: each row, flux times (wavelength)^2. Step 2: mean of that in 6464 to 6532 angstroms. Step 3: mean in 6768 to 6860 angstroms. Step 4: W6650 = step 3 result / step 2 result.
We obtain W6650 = 1.1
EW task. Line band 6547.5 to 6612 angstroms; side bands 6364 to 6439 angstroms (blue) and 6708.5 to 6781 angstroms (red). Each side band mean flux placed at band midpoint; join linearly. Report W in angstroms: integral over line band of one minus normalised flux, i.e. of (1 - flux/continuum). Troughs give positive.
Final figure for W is -1.7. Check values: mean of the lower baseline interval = 23.8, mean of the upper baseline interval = 23.6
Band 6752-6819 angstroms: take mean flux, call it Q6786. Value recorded 23.4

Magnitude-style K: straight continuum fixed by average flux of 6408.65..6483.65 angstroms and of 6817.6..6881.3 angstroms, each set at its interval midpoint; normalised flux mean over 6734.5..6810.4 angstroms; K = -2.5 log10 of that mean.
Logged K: 0.00 mag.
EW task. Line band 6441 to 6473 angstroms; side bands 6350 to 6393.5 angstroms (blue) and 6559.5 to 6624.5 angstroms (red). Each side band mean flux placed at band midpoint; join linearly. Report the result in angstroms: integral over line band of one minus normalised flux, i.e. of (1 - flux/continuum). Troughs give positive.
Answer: 0.7 angstroms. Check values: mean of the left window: 24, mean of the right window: 24.2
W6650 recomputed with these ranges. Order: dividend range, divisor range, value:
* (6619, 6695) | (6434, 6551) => 1.06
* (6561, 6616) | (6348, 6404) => 1.08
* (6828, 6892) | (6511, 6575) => 1.07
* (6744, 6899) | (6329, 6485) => 1.11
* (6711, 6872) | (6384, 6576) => 1.08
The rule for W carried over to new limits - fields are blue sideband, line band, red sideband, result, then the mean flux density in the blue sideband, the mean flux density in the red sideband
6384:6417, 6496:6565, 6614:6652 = 0.5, 23.7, 24.3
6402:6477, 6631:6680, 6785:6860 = -1.7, 23.7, 23.3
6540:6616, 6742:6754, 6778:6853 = 0.4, 24.2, 23.3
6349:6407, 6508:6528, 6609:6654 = 0.0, 23.7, 24.3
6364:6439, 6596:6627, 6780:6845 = -1.2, 23.8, 23.3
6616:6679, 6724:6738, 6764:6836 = -0.2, 24.2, 23.6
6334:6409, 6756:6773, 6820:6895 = -0.3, 23.9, 23.4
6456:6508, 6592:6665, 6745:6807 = -1.1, 24.2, 23.5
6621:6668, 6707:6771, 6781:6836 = 0.4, 24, 23.5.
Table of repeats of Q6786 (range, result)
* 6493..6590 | 24.1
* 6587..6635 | 24.1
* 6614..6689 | 24.1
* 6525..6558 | 24.3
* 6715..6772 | 23.6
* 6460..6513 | 24.1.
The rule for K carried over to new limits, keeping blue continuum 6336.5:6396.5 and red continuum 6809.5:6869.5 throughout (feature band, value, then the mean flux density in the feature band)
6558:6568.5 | 0.06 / 22.6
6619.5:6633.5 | 0.02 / 23.3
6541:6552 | 0.01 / 23.7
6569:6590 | -0.04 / 24.7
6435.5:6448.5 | 0.00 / 23.9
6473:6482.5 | -0.06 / 25.4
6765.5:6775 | -0.04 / 24.4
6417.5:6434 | 0.02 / 23.6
